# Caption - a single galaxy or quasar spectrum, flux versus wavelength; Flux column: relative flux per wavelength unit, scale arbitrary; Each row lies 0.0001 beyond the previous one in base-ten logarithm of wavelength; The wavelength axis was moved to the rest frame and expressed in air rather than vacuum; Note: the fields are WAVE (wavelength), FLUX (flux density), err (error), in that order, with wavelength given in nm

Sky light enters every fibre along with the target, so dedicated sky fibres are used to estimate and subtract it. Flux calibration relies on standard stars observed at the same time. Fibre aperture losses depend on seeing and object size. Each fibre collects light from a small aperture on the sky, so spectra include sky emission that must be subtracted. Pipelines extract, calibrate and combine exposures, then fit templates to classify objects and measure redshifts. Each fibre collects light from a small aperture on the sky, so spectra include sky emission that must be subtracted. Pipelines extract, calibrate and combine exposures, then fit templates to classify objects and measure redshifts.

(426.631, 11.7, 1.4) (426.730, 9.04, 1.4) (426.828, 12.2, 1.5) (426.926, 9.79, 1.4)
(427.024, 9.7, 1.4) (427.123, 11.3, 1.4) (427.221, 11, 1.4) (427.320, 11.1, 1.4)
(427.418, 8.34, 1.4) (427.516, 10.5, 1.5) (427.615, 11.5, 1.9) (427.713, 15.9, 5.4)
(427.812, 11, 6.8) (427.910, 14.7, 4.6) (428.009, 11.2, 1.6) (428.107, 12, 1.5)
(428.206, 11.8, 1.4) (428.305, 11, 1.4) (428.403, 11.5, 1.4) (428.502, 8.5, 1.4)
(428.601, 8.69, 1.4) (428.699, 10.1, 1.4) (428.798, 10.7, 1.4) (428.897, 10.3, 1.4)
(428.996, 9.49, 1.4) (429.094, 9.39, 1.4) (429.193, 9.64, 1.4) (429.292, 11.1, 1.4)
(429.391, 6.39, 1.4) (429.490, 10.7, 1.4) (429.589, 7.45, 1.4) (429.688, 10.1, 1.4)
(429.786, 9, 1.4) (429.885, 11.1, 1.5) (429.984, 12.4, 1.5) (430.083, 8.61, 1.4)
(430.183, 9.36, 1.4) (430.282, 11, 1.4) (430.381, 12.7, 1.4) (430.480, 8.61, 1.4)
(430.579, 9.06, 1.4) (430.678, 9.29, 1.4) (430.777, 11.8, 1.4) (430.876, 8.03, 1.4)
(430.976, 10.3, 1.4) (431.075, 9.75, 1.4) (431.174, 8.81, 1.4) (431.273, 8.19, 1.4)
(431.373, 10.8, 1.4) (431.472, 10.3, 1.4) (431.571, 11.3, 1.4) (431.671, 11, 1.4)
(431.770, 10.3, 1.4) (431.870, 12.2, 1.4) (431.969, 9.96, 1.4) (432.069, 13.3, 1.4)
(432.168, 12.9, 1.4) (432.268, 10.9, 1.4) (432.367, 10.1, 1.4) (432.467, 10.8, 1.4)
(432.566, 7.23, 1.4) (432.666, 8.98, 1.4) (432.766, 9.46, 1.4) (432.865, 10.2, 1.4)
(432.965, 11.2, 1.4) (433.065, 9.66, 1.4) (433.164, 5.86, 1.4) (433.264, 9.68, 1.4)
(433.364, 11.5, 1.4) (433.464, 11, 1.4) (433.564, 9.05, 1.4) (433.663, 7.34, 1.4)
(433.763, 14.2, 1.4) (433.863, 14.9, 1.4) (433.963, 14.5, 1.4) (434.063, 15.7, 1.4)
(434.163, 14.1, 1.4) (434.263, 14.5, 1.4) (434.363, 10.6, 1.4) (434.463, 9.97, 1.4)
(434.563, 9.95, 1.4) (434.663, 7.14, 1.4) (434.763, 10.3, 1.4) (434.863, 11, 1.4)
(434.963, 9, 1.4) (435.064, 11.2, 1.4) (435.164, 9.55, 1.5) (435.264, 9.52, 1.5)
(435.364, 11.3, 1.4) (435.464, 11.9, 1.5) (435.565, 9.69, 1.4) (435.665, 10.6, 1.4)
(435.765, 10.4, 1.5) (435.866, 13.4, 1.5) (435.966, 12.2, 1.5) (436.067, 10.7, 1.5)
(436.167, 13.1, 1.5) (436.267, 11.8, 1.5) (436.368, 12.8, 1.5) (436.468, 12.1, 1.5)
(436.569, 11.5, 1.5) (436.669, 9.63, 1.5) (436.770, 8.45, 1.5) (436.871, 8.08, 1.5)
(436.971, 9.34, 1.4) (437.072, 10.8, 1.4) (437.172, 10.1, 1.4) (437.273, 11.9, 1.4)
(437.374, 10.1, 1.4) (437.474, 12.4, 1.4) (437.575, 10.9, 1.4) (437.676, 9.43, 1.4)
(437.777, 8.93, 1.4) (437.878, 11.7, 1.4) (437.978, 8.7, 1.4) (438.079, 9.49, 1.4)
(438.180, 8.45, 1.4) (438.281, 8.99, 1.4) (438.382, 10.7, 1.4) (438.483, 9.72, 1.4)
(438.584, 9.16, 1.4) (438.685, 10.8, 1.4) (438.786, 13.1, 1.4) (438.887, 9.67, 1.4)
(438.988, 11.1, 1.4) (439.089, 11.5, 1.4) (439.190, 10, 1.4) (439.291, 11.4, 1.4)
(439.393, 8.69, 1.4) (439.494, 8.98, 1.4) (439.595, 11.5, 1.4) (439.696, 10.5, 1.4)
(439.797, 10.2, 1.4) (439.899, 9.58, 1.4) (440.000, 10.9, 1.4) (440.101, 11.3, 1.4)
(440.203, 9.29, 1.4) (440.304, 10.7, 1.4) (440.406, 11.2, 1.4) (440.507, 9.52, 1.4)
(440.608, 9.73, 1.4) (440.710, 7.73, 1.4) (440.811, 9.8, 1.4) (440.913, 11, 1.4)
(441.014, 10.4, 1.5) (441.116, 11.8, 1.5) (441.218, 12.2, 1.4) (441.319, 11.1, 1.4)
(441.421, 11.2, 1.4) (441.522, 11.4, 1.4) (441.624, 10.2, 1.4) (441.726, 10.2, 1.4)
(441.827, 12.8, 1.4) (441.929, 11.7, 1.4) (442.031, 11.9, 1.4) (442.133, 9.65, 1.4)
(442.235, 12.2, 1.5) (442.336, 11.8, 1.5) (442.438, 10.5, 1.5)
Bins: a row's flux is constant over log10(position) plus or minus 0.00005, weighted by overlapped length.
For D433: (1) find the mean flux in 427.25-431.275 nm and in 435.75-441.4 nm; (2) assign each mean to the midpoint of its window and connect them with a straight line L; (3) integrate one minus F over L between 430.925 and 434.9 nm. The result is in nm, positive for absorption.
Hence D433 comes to -0.13 nm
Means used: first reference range 10.3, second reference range 10.5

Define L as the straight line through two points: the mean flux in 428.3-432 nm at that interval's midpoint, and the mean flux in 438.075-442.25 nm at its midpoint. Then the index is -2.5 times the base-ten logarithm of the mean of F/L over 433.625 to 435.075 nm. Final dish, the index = -0.15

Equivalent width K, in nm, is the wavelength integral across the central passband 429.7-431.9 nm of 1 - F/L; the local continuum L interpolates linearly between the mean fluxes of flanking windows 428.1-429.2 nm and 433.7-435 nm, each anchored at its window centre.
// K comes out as 0.145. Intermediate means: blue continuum 10.2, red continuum 12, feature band 10.2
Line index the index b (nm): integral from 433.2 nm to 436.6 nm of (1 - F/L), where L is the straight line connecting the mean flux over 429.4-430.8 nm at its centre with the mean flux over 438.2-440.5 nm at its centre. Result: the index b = -0.39 nm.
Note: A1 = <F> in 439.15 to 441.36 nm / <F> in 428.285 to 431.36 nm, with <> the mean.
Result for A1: 1.06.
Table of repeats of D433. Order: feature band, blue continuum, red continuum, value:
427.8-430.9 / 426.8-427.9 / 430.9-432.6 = 0.19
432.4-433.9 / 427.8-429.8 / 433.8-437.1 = 0.12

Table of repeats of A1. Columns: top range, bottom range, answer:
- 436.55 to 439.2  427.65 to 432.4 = 0.97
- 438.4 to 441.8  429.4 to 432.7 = 1.03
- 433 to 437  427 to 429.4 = 1.02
